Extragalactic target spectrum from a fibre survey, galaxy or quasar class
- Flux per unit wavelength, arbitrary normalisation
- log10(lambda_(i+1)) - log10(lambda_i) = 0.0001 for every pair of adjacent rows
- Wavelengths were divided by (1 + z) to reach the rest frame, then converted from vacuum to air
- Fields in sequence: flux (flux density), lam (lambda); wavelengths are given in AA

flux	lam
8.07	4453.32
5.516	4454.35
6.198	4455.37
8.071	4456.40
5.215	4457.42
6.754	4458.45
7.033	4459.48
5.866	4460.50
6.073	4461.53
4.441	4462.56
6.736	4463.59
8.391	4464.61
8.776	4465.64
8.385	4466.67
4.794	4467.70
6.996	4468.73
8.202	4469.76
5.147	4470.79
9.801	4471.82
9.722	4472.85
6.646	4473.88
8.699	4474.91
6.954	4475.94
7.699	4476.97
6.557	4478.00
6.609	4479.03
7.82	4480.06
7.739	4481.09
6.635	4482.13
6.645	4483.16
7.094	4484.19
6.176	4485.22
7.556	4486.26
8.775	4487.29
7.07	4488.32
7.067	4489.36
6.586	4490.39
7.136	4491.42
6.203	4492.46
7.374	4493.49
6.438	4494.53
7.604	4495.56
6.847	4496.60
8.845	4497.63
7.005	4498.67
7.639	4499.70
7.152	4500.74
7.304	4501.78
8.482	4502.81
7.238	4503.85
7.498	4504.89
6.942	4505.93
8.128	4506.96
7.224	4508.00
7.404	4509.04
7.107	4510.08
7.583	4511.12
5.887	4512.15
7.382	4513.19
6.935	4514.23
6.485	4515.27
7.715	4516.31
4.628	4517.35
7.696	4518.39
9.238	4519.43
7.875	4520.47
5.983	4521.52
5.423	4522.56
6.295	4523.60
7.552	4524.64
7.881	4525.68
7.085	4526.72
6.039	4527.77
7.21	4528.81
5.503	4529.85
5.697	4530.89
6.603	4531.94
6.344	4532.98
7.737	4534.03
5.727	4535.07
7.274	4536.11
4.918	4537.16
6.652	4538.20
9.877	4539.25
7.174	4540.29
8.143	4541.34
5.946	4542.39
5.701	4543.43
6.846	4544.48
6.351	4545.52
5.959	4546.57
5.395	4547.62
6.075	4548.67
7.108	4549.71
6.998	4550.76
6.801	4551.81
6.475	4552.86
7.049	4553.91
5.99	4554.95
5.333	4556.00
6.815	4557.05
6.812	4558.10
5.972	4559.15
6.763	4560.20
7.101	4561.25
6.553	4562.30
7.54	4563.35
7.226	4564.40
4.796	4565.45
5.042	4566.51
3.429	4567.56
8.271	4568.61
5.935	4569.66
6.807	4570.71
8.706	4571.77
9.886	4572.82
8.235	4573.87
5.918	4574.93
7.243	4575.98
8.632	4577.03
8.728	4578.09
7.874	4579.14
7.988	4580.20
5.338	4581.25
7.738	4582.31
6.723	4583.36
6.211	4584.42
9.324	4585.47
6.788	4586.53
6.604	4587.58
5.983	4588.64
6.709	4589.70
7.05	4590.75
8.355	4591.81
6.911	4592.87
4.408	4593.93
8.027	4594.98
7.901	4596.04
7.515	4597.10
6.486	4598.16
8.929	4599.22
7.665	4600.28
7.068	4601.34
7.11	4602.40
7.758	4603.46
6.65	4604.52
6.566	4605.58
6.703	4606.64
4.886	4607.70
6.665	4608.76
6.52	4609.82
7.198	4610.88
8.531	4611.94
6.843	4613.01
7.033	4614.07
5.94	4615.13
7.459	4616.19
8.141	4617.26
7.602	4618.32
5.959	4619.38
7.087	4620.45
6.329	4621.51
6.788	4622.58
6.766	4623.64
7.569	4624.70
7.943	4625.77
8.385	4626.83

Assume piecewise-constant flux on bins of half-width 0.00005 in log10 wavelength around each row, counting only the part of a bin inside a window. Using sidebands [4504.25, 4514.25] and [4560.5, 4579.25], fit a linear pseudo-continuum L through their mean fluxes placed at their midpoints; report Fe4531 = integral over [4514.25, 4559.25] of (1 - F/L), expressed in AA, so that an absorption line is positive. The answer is 3.10 AA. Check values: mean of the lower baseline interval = 7.22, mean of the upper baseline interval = 7.09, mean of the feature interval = 6.67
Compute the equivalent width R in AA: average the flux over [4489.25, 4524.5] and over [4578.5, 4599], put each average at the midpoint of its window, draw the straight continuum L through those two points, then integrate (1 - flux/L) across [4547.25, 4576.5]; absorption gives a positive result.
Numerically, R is 1.8 AA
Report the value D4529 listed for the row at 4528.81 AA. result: 7.21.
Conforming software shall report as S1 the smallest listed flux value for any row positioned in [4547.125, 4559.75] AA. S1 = 5.333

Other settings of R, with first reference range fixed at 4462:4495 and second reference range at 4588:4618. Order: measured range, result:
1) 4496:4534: 0.5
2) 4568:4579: -1.1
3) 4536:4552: 1.0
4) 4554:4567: 1.4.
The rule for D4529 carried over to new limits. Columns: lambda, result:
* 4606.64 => 6.703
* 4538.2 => 6.652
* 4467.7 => 4.794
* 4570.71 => 6.807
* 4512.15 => 5.887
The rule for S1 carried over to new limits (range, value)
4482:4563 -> 4.628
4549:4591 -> 3.429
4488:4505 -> 6.203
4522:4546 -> 4.918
